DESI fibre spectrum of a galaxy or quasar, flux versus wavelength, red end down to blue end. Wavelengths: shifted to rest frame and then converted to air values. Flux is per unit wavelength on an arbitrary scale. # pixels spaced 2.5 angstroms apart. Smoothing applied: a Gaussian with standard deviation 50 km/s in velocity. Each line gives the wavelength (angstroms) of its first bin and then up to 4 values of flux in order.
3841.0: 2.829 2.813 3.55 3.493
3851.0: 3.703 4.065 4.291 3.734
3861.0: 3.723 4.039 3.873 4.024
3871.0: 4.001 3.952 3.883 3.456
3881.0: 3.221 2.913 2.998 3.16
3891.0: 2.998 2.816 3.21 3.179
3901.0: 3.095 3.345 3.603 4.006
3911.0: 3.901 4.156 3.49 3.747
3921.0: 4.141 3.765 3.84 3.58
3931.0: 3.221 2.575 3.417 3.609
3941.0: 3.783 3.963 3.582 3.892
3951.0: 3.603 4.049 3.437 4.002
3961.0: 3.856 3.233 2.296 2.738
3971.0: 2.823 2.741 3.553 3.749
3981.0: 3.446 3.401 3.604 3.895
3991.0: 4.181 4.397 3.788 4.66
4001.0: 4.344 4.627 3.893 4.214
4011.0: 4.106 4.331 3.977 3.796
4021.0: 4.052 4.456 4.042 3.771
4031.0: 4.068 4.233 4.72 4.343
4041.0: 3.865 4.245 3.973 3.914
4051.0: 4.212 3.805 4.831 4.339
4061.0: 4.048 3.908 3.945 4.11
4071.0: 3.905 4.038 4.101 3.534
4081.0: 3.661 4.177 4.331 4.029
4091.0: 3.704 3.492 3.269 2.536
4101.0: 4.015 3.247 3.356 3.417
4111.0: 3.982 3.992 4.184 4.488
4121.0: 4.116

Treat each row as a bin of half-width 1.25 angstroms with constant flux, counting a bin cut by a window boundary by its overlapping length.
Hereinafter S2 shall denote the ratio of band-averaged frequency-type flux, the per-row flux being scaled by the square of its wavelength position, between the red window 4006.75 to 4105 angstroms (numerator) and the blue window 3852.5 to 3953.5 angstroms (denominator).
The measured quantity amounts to 1.19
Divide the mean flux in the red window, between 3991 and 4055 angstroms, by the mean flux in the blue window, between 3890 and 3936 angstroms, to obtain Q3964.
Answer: 1.2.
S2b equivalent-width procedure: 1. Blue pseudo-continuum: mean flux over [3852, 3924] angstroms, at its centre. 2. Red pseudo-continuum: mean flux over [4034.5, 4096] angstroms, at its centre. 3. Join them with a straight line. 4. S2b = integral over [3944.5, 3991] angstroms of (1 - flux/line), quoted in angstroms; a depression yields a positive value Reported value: 4.2 angstroms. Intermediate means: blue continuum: 3.61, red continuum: 4.04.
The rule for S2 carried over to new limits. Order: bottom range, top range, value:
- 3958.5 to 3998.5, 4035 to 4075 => 1.23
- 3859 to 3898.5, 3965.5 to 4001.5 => 1.09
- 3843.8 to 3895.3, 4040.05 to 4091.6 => 1.25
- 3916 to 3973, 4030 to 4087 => 1.24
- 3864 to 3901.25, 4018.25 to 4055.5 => 1.31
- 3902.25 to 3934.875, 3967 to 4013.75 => 1.08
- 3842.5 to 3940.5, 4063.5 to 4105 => 1.16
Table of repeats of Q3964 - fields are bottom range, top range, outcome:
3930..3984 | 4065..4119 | 1.11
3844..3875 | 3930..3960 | 0.94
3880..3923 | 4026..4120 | 1.15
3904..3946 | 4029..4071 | 1.13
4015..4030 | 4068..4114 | 0.93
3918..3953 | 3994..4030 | 1.14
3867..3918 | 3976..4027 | 1.16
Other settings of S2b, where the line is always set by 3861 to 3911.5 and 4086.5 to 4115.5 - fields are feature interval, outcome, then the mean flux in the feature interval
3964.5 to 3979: 2.37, 2.95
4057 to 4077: -2.74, 4.06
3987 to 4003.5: -3.26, 4.23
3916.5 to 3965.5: -1.60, 3.62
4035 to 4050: -2.57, 4.17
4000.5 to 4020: -3.36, 4.15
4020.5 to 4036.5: -2.80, 4.17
